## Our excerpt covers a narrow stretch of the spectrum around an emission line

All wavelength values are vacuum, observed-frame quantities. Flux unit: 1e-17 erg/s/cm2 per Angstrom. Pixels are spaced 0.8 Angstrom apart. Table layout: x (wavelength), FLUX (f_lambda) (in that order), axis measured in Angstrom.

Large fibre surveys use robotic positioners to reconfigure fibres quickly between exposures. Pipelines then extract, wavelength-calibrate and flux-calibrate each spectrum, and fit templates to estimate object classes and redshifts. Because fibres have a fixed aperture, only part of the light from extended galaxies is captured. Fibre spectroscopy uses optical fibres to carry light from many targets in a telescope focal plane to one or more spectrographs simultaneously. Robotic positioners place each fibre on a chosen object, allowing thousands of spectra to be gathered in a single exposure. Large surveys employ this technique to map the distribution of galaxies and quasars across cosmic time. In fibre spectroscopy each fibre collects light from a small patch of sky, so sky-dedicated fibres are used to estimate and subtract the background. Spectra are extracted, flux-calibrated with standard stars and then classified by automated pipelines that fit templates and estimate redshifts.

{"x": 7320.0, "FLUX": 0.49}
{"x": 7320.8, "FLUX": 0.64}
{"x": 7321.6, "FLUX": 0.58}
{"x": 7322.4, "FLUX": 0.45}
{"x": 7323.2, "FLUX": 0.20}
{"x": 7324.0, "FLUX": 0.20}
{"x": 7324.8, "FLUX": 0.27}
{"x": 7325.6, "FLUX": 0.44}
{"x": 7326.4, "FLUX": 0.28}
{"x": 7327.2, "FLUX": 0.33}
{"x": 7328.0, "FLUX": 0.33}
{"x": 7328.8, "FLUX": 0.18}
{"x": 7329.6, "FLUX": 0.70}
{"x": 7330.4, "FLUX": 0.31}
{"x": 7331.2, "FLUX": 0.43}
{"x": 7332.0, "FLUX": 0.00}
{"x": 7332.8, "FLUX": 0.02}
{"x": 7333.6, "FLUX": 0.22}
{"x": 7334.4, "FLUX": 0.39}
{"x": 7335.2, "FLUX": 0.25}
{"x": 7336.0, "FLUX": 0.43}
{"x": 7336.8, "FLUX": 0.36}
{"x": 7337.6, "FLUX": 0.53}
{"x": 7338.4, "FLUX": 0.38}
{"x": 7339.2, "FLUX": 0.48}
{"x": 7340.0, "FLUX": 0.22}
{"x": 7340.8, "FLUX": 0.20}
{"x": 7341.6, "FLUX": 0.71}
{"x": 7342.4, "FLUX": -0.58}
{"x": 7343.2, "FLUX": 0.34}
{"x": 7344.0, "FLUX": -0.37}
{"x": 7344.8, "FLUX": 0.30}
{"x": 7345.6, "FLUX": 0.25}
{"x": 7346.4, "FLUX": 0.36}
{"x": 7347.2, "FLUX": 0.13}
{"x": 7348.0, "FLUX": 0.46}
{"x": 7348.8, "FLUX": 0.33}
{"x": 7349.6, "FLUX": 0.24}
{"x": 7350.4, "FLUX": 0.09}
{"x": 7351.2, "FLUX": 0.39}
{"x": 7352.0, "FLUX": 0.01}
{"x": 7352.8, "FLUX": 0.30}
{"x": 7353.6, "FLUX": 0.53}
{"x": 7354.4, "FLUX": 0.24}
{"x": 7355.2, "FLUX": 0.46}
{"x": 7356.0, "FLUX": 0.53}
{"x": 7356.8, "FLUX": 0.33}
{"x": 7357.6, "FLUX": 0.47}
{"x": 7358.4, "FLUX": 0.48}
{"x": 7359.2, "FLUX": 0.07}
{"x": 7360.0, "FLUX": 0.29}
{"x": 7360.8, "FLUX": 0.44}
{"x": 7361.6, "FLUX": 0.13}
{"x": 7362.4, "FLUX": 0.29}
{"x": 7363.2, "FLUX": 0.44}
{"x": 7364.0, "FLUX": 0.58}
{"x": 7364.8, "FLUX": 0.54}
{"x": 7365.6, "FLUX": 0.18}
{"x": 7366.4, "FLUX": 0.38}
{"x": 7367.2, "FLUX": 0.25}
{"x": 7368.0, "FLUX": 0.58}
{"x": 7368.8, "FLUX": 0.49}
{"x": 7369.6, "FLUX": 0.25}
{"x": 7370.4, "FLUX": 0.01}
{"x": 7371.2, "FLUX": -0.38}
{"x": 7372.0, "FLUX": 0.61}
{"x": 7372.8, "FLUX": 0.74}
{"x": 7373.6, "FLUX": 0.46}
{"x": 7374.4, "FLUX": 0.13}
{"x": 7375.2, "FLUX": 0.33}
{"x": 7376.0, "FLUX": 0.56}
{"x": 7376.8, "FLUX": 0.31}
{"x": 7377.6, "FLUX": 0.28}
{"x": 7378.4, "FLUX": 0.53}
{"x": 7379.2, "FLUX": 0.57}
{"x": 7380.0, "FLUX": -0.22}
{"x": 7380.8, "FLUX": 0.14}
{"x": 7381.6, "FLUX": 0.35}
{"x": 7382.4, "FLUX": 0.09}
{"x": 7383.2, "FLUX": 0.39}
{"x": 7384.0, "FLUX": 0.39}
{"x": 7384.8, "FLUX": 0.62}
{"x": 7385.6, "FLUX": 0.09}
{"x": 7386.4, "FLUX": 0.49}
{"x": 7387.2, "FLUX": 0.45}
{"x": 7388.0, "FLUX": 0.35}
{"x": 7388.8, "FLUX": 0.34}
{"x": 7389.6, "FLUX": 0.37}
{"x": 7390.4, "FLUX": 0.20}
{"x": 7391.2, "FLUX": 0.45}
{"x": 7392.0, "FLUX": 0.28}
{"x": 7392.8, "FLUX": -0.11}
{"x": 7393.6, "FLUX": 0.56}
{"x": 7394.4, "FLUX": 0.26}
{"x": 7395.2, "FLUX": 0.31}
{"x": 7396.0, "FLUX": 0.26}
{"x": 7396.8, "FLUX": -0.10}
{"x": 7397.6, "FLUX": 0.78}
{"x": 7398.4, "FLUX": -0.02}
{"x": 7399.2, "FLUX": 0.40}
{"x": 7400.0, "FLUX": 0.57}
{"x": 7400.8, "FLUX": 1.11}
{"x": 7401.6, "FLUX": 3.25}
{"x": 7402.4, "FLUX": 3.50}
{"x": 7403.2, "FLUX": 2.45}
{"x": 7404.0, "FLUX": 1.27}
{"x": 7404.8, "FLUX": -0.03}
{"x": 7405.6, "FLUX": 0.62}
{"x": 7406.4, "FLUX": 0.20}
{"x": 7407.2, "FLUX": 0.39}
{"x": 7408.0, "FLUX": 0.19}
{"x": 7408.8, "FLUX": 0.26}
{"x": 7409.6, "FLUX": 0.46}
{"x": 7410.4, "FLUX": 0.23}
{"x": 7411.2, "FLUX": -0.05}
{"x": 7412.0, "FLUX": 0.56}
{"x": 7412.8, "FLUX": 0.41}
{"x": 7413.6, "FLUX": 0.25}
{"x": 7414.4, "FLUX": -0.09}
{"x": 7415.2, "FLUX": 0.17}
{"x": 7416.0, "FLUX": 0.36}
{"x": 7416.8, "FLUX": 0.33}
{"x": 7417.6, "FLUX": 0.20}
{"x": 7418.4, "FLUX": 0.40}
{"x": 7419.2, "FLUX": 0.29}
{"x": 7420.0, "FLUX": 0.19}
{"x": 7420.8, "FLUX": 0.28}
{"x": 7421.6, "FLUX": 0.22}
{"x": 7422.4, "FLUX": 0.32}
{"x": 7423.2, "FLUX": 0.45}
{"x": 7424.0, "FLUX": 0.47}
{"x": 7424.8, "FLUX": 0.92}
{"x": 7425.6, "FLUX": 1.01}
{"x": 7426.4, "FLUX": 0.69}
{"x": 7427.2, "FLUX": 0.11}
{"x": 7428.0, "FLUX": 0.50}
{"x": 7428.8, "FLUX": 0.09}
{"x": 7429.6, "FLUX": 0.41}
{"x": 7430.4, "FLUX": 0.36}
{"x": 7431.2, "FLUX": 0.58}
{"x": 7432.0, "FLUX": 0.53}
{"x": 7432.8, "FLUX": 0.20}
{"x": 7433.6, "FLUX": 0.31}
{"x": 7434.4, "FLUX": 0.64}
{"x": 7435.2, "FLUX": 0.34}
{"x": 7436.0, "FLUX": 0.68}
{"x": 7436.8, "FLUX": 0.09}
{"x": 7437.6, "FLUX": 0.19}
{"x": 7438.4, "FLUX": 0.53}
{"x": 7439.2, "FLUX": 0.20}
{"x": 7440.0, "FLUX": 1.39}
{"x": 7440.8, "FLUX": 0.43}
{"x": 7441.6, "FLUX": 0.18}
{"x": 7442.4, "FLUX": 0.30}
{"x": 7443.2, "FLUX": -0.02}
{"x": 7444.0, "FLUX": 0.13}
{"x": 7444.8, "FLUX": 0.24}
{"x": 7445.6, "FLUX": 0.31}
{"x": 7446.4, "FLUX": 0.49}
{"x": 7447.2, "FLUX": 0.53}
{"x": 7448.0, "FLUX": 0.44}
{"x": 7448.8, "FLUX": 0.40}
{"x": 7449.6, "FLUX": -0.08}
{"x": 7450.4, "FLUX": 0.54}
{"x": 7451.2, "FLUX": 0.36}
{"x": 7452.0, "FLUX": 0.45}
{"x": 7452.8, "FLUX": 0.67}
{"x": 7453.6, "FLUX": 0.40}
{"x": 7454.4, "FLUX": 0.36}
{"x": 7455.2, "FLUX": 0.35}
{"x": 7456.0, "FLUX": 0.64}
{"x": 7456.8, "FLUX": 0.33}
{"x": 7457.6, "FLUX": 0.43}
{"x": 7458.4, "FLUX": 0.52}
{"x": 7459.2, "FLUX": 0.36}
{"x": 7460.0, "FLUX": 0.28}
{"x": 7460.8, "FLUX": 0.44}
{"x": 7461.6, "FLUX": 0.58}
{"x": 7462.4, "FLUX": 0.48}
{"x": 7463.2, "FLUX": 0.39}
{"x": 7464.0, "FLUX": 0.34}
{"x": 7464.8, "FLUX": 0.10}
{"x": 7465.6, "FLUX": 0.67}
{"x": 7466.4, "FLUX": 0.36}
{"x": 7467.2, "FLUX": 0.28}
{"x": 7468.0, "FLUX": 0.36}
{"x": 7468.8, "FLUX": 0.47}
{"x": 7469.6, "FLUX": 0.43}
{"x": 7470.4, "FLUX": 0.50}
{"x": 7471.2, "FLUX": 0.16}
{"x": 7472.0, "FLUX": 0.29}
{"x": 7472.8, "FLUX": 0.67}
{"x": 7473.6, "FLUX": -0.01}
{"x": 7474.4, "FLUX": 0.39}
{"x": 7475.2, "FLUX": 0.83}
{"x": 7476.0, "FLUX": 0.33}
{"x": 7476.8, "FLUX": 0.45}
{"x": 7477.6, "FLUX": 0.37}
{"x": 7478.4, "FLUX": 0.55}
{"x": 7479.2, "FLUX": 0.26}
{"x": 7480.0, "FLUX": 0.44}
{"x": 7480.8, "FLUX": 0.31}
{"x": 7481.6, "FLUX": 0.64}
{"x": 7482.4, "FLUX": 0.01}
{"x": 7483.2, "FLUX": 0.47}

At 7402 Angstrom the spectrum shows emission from H-alpha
